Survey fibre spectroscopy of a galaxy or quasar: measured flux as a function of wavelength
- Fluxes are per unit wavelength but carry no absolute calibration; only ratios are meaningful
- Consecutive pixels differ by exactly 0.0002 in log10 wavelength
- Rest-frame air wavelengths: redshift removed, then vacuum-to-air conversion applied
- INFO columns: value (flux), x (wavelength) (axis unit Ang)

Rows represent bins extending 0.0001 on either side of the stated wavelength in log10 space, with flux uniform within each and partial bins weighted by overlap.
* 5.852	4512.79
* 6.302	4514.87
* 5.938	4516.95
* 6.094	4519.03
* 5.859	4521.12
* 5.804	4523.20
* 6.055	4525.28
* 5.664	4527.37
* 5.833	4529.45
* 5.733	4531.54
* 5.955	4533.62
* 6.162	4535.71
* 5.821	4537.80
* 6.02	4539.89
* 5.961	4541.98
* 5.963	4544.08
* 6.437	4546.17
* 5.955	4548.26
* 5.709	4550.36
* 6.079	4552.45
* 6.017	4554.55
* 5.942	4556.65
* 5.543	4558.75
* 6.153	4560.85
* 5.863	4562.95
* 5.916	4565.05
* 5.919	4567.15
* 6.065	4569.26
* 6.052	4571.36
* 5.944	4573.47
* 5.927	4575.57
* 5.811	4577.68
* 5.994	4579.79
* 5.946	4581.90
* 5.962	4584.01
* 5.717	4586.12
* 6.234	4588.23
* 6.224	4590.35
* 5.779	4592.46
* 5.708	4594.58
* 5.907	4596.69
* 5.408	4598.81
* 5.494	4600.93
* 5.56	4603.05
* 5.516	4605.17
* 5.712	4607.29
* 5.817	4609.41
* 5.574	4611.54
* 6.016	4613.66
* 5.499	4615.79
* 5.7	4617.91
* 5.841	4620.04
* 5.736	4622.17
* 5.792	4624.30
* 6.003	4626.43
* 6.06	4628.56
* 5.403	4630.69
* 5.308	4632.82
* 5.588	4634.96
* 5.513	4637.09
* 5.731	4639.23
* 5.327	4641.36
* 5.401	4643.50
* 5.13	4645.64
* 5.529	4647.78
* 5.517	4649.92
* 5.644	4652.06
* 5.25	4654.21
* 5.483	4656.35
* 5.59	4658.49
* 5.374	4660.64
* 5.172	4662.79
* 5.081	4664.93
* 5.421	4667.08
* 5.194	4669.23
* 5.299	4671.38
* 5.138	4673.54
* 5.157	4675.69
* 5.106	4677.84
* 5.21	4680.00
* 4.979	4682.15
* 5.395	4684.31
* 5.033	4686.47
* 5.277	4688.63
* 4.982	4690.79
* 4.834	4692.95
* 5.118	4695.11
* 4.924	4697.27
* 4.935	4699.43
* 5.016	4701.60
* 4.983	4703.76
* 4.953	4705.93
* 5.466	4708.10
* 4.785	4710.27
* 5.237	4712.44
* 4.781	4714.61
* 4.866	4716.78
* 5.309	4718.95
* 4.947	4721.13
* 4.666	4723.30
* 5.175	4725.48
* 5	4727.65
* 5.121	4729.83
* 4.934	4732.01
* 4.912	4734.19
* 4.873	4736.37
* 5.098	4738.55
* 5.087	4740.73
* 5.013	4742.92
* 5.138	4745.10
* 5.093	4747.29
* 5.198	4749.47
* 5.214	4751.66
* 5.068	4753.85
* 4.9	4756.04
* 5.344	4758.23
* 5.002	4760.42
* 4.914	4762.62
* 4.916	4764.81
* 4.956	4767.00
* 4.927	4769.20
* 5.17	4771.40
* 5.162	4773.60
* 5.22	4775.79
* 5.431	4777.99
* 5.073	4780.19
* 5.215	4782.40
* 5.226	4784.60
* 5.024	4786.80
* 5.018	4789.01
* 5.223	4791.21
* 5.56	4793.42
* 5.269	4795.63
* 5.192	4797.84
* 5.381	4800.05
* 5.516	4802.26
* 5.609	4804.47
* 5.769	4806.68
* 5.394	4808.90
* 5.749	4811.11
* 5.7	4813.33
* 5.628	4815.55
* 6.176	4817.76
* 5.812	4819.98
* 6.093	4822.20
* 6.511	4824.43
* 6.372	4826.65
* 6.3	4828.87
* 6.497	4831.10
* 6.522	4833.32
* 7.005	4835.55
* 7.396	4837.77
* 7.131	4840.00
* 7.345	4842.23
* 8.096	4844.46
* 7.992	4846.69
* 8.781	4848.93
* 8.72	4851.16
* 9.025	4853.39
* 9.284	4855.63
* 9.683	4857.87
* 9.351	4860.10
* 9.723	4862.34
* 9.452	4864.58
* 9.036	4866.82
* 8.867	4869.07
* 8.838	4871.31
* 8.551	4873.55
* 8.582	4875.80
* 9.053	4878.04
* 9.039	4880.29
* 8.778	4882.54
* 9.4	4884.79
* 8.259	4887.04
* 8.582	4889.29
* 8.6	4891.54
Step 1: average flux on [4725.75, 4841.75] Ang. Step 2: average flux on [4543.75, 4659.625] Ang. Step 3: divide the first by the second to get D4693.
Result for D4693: 0.95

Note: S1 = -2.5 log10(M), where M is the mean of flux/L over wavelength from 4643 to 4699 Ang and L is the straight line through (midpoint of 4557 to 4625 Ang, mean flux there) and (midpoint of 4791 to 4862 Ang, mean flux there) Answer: 0.18 mag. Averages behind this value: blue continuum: 5.82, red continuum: 6.81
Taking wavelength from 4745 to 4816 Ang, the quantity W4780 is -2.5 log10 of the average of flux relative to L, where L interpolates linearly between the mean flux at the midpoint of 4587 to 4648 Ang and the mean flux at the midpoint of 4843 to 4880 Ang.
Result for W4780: 0.44 mag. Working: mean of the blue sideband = 5.67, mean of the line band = 5.25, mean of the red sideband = 8.93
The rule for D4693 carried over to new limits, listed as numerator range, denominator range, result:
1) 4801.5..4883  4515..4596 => 1.27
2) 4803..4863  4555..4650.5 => 1.24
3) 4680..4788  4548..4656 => 0.88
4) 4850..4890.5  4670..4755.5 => 1.78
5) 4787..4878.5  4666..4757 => 1.41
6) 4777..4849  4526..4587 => 1.02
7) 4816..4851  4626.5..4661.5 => 1.26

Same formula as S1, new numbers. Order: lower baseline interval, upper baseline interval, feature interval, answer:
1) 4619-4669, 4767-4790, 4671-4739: 0.06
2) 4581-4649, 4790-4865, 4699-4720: 0.23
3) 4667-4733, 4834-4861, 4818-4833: 0.24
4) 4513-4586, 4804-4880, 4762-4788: 0.37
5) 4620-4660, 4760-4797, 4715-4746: 0.06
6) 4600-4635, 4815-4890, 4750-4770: 0.37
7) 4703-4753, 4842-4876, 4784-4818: 0.30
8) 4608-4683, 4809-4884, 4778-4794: 0.34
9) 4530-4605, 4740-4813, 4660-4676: 0.07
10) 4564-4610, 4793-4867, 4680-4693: 0.23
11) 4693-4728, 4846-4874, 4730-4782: 0.22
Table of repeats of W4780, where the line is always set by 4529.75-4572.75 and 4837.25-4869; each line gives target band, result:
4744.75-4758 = 0.45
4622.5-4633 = 0.16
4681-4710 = 0.39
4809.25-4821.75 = 0.39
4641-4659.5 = 0.25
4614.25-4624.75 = 0.15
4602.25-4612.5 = 0.15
